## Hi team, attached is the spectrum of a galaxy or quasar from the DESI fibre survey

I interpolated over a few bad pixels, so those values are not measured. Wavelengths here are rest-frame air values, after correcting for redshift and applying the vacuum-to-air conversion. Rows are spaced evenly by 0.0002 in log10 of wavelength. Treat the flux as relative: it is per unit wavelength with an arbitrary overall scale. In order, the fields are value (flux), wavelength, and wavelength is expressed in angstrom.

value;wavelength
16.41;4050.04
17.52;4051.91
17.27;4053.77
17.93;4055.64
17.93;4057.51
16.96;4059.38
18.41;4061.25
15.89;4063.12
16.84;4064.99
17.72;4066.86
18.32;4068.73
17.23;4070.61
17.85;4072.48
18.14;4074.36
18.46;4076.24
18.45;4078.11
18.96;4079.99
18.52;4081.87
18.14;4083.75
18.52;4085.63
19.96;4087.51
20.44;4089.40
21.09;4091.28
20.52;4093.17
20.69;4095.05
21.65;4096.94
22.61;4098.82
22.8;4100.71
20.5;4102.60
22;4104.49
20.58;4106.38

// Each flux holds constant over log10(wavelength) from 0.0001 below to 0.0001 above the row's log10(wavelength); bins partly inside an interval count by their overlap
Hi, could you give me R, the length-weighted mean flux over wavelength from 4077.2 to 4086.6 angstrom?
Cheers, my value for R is 18.5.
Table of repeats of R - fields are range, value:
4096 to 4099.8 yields 22.2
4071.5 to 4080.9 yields 18.4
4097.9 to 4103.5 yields 22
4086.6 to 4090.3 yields 20.2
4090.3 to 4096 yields 20.8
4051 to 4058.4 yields 17.7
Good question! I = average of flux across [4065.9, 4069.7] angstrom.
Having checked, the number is 18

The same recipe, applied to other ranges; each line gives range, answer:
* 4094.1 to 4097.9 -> 21.2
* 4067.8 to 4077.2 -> 18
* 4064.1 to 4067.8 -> 17.3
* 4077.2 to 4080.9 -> 18.7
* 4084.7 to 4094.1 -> 20.1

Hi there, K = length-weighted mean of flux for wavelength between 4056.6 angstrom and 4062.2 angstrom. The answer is 17.8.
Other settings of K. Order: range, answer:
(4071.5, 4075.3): 18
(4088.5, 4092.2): 20.8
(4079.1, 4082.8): 18.7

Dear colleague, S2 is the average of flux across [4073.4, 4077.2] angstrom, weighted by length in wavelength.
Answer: 18.3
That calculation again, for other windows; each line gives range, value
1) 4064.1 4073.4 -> 17.6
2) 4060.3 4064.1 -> 17.2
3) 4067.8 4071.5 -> 17.8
